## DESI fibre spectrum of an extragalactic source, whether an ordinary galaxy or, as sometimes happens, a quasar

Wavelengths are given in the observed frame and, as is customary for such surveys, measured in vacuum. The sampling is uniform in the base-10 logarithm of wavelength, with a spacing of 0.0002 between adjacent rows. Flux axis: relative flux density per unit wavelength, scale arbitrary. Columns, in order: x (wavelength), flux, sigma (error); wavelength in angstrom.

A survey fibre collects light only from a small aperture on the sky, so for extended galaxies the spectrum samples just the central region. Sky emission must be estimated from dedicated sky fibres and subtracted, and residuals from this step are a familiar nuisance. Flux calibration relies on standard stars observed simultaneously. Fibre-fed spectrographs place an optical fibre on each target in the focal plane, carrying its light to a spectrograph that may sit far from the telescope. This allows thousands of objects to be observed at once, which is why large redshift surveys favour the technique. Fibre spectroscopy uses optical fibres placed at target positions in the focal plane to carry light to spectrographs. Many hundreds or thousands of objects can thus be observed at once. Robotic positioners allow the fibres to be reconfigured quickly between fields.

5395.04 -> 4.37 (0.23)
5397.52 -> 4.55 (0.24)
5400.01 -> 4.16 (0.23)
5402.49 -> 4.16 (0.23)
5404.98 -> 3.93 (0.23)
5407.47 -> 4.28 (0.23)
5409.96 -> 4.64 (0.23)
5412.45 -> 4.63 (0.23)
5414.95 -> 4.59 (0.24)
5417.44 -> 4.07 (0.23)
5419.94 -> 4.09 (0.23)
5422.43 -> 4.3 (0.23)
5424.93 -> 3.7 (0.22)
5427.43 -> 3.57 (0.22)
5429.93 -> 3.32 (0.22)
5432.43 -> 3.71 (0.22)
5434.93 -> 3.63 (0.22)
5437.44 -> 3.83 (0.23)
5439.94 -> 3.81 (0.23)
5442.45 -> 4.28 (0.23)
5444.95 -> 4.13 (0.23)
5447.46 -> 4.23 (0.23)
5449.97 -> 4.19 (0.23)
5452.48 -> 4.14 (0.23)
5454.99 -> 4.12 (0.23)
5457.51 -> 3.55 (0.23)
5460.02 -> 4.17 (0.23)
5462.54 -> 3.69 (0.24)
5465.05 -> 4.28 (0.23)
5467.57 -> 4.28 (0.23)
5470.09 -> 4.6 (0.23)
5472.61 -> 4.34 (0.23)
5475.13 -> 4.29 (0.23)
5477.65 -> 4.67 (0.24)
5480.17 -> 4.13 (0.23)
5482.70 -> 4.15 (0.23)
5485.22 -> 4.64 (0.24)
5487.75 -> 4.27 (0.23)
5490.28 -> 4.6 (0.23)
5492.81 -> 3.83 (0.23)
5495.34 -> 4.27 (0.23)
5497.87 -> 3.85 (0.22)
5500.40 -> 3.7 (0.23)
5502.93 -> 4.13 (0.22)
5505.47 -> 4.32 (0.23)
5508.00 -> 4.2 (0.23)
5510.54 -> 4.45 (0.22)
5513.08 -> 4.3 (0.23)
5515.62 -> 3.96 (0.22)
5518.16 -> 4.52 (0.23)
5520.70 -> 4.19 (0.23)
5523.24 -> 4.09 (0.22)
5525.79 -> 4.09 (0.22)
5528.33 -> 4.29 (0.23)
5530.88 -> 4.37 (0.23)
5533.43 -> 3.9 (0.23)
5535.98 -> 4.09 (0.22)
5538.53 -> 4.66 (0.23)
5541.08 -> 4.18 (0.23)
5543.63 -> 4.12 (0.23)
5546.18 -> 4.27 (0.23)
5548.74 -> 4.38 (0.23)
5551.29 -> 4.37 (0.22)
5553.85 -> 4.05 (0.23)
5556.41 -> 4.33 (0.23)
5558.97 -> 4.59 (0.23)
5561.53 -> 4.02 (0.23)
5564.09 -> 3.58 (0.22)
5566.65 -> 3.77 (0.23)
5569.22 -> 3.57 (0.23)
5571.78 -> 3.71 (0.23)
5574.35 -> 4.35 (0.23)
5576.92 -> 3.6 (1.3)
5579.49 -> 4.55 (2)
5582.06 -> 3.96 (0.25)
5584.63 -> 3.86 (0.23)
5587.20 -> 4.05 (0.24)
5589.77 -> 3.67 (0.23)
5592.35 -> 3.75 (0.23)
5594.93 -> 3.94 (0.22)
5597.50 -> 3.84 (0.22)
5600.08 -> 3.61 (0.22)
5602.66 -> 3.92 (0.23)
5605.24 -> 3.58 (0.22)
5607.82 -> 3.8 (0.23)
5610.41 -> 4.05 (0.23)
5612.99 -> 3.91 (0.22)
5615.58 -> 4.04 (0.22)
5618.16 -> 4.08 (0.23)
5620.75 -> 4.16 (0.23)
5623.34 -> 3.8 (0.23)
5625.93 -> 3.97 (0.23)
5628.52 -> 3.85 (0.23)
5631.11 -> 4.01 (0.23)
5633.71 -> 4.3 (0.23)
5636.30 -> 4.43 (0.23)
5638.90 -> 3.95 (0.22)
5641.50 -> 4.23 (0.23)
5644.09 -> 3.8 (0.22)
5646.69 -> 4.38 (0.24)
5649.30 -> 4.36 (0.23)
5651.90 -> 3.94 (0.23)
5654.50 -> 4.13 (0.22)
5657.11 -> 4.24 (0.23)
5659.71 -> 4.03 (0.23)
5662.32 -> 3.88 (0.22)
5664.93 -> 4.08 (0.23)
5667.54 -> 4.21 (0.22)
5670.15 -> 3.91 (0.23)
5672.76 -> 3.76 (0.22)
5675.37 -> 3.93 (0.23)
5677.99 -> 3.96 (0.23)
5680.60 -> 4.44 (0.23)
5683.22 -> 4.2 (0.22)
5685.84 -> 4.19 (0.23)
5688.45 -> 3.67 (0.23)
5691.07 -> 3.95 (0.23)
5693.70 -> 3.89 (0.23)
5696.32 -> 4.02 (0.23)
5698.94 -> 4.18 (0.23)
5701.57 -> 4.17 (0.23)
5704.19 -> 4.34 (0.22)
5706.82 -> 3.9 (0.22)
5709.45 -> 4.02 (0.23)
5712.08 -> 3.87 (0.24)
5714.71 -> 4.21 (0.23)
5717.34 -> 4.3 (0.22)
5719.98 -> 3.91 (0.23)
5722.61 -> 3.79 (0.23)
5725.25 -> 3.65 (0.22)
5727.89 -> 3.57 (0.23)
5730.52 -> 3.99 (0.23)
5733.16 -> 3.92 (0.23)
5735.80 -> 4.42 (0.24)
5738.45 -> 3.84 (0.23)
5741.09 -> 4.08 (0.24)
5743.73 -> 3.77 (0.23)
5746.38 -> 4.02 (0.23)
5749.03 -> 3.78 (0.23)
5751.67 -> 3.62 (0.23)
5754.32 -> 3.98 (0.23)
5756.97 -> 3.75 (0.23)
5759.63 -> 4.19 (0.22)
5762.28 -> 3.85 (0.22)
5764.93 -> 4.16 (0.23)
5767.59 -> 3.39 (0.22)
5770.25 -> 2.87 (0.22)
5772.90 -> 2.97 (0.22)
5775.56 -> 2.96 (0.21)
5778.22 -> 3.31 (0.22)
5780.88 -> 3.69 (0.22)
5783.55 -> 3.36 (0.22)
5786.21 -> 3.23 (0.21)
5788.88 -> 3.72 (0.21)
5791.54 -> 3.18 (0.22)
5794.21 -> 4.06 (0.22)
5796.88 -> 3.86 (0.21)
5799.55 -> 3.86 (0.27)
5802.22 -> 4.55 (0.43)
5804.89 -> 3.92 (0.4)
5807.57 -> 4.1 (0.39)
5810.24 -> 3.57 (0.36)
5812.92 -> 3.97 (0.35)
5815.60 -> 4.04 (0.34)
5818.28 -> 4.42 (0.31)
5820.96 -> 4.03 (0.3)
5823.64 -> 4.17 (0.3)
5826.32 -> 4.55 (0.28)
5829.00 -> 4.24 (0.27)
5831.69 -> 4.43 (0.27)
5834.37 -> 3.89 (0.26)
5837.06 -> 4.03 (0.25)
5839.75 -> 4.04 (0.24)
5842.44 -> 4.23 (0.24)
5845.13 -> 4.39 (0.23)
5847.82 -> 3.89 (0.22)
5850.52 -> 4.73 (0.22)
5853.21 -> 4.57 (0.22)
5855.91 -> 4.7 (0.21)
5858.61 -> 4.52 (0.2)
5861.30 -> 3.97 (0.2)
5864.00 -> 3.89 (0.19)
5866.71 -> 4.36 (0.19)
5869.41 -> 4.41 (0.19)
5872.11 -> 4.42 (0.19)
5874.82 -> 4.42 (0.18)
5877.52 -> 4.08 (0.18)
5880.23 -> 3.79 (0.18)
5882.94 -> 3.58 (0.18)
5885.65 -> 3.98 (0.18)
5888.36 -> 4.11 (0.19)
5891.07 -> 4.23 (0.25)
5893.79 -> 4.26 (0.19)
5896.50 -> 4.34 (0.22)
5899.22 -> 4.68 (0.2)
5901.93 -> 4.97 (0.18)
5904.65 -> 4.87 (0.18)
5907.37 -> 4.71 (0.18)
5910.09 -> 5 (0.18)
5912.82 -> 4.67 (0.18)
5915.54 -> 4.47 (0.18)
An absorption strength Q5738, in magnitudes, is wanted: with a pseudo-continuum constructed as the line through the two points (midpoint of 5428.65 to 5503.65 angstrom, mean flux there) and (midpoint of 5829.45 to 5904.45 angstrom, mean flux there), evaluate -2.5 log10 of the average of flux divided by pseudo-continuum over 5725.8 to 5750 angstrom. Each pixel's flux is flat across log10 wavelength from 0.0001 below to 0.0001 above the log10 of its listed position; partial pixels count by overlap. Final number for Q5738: 0.08 mag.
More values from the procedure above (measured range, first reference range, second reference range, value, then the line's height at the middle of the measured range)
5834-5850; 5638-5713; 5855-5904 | 0.03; 4.23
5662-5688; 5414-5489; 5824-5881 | 0.04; 4.19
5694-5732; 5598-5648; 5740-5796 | -0.07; 3.76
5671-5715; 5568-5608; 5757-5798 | -0.10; 3.68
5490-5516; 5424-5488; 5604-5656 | -0.02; 4.06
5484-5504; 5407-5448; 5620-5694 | -0.03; 4.05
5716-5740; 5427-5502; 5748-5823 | -0.04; 3.8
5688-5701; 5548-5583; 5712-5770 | -0.01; 3.94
